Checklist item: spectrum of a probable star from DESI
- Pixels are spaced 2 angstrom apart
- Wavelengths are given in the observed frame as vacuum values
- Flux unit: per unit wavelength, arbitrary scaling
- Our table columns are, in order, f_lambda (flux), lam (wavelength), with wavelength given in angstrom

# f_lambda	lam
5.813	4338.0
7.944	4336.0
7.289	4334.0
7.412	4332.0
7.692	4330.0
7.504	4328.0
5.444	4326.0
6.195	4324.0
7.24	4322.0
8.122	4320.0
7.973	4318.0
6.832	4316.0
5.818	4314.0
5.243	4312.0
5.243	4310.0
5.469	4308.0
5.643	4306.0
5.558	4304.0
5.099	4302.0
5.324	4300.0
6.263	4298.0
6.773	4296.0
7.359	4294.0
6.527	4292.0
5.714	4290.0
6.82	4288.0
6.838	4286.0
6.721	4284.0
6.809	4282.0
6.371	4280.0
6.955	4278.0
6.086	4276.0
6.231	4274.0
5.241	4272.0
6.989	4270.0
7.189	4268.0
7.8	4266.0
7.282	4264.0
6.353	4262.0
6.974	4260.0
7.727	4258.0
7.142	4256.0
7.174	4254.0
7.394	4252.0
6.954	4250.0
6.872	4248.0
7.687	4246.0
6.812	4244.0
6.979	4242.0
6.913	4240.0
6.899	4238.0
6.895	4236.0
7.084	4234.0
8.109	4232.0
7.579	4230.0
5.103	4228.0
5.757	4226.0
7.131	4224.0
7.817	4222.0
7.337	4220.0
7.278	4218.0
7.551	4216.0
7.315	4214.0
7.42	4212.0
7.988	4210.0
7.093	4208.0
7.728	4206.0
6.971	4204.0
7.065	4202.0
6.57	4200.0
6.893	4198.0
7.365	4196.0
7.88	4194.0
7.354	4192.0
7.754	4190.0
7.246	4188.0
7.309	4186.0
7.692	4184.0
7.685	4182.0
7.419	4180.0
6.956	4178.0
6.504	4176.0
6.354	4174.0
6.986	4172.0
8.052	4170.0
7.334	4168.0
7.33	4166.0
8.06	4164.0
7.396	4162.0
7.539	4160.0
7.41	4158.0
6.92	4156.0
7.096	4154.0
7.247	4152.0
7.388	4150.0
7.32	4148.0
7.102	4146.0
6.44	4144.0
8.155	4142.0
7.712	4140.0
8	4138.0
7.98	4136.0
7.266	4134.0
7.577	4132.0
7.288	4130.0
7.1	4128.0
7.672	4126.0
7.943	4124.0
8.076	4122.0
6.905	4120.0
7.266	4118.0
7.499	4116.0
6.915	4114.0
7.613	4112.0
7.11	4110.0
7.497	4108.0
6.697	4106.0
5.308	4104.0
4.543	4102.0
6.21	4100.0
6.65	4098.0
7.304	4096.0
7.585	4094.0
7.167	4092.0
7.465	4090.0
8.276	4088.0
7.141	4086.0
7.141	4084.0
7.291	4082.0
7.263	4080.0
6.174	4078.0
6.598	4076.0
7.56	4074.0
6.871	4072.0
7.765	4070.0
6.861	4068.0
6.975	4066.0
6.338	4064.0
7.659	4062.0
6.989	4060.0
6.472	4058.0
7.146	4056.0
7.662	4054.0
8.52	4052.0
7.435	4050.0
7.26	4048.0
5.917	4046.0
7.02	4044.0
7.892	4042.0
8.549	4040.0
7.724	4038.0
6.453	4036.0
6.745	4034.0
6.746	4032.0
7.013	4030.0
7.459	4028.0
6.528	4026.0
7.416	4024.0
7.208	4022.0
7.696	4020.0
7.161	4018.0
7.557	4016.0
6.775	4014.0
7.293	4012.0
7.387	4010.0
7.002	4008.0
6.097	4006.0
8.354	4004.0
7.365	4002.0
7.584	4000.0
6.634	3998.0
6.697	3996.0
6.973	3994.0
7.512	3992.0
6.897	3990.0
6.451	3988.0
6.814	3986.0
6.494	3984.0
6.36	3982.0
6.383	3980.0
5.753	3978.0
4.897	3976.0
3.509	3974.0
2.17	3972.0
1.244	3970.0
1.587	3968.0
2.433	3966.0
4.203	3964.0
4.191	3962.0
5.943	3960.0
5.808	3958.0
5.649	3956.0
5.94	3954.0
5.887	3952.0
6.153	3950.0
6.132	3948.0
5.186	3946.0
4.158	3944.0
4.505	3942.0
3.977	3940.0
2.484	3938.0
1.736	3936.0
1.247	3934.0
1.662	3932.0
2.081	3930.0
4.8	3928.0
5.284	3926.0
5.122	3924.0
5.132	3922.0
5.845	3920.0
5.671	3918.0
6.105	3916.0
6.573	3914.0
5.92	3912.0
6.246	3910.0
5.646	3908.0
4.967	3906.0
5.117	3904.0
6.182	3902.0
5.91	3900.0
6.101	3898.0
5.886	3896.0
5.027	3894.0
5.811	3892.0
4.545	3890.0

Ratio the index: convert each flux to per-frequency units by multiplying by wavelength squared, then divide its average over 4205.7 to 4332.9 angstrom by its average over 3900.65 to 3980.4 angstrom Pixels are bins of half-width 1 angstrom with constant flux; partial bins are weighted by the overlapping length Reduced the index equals 1.7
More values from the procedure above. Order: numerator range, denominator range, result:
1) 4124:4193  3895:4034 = 1.45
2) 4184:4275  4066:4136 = 1.06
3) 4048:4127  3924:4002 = 1.55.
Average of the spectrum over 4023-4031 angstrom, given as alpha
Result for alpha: 7.1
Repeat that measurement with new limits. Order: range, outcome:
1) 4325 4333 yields 7.01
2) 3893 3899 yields 5.67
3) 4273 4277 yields 6.16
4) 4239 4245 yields 6.9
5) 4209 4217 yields 7.57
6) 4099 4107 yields 5.69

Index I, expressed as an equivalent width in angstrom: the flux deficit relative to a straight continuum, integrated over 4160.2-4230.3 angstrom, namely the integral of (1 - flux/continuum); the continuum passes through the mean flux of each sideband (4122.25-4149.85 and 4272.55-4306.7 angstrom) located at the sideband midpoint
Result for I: -1.92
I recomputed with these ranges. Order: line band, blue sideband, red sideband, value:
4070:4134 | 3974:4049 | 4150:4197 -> 0.5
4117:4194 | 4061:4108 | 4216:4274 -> -4.8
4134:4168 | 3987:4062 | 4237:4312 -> -2.7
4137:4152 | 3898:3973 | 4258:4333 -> -4.5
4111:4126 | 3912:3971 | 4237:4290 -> -4.5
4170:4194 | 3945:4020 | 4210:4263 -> -1.5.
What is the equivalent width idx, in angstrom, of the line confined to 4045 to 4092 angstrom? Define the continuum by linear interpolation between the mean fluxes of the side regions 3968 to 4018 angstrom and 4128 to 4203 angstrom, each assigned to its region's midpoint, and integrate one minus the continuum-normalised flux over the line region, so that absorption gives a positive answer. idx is -3.3 angstrom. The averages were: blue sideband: 6.18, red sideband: 7.34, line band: 7.16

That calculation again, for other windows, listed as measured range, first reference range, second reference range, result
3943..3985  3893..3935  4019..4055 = 8.4 angstrom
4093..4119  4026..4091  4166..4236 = 1.5 angstrom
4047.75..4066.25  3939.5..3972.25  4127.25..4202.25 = -4.4 angstrom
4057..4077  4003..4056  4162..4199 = 0.8 angstrom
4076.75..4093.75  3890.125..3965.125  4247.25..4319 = -4.8 angstrom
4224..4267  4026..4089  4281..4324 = -3.2 angstrom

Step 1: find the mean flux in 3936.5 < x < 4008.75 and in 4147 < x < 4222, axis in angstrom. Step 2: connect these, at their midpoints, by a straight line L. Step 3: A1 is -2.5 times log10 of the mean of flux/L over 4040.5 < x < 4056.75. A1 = -0.211 mag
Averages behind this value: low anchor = 5.4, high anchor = 7.33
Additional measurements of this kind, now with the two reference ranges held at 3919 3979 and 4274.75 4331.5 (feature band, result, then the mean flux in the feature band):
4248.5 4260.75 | -0.180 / 7.22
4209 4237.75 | -0.208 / 7.16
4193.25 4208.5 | -0.239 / 7.19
